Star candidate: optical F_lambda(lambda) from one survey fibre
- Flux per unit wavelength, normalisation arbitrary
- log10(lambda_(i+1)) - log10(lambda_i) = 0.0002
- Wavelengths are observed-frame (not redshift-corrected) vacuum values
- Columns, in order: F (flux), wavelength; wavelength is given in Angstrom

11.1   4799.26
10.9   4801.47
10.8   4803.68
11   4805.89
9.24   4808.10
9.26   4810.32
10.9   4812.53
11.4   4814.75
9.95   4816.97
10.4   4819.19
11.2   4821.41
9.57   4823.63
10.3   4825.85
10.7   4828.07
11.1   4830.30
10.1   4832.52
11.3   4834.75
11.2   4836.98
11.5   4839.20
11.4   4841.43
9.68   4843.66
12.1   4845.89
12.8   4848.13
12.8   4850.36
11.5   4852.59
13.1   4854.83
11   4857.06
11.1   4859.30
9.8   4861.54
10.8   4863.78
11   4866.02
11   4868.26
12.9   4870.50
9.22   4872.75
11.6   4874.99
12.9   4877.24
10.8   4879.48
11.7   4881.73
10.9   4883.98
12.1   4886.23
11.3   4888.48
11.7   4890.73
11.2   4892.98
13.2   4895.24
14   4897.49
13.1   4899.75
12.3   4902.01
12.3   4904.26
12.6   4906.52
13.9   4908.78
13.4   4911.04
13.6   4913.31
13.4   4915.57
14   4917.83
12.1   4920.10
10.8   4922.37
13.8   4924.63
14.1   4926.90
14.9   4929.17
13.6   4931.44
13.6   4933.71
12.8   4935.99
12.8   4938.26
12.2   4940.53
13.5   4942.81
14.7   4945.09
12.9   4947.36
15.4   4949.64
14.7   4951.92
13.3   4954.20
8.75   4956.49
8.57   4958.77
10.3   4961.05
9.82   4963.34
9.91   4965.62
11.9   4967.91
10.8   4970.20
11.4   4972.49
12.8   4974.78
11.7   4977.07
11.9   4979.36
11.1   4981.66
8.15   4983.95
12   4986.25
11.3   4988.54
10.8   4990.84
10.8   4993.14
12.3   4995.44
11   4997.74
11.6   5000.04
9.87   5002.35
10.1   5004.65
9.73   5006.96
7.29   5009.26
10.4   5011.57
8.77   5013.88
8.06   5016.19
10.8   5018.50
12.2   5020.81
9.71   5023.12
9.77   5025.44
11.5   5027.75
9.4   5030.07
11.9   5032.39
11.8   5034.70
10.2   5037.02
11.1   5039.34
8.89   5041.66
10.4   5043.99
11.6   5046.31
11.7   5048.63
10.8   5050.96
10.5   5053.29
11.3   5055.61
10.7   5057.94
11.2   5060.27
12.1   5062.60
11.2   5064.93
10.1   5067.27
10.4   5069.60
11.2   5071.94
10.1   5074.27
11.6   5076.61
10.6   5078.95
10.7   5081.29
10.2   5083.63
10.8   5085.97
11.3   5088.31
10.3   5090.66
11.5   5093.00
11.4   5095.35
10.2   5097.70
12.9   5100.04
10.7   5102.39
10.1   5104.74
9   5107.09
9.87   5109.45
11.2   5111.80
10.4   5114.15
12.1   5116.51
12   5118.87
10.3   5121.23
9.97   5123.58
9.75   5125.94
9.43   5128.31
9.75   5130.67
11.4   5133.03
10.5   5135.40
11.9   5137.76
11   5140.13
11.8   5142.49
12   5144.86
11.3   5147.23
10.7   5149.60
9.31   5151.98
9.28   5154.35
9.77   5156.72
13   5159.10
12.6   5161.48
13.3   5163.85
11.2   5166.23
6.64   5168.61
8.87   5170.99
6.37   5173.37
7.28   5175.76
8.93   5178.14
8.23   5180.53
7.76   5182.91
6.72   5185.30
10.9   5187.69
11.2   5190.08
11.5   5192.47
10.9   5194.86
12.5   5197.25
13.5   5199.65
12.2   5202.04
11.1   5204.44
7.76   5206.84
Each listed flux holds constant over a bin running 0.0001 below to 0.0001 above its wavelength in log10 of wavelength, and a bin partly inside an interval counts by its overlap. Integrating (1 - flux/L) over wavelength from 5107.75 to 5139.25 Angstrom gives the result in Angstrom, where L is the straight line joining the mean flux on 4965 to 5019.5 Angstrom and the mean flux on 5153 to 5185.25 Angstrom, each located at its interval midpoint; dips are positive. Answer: -3.1 Angstrom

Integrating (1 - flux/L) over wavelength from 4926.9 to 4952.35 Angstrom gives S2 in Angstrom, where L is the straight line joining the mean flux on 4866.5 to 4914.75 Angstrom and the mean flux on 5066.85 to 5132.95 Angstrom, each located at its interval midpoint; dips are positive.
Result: -4.1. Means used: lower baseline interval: 12.2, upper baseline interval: 10.7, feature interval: 13.7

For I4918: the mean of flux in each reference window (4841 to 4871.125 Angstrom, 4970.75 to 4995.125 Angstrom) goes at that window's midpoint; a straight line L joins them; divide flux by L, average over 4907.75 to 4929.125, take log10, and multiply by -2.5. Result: -0.17 mag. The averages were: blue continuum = 11.5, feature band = 13.3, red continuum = 11.2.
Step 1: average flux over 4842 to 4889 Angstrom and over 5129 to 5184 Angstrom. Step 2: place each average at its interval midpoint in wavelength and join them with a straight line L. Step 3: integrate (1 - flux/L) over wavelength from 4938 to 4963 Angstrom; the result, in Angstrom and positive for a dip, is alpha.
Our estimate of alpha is -2.97 Angstrom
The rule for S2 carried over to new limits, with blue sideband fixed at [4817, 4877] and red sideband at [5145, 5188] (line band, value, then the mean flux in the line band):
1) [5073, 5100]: -2.45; 10.9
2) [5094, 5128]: -2.82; 10.7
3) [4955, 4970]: 0.79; 10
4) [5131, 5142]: -1.57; 11.1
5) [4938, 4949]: -2.78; 13.4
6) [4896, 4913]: -3.54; 13.1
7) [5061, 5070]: -0.83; 11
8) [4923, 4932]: -2.69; 14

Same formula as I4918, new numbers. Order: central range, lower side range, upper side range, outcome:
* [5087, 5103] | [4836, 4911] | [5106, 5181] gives -0.06 mag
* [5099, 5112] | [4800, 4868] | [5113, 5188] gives -0.03 mag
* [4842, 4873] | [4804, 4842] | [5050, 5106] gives -0.07 mag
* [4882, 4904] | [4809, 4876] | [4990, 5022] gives -0.13 mag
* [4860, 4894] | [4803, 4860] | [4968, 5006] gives -0.02 mag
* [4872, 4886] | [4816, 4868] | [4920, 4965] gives 0.03 mag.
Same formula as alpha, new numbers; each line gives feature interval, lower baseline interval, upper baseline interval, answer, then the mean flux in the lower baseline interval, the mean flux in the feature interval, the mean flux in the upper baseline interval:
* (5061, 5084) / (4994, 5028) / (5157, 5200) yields -1.7 Angstrom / 10.2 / 10.8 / 10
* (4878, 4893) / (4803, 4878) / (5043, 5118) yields -0.6 Angstrom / 11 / 11.4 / 10.9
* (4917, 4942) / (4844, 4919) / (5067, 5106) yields -2.9 Angstrom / 12.1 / 13.1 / 10.8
